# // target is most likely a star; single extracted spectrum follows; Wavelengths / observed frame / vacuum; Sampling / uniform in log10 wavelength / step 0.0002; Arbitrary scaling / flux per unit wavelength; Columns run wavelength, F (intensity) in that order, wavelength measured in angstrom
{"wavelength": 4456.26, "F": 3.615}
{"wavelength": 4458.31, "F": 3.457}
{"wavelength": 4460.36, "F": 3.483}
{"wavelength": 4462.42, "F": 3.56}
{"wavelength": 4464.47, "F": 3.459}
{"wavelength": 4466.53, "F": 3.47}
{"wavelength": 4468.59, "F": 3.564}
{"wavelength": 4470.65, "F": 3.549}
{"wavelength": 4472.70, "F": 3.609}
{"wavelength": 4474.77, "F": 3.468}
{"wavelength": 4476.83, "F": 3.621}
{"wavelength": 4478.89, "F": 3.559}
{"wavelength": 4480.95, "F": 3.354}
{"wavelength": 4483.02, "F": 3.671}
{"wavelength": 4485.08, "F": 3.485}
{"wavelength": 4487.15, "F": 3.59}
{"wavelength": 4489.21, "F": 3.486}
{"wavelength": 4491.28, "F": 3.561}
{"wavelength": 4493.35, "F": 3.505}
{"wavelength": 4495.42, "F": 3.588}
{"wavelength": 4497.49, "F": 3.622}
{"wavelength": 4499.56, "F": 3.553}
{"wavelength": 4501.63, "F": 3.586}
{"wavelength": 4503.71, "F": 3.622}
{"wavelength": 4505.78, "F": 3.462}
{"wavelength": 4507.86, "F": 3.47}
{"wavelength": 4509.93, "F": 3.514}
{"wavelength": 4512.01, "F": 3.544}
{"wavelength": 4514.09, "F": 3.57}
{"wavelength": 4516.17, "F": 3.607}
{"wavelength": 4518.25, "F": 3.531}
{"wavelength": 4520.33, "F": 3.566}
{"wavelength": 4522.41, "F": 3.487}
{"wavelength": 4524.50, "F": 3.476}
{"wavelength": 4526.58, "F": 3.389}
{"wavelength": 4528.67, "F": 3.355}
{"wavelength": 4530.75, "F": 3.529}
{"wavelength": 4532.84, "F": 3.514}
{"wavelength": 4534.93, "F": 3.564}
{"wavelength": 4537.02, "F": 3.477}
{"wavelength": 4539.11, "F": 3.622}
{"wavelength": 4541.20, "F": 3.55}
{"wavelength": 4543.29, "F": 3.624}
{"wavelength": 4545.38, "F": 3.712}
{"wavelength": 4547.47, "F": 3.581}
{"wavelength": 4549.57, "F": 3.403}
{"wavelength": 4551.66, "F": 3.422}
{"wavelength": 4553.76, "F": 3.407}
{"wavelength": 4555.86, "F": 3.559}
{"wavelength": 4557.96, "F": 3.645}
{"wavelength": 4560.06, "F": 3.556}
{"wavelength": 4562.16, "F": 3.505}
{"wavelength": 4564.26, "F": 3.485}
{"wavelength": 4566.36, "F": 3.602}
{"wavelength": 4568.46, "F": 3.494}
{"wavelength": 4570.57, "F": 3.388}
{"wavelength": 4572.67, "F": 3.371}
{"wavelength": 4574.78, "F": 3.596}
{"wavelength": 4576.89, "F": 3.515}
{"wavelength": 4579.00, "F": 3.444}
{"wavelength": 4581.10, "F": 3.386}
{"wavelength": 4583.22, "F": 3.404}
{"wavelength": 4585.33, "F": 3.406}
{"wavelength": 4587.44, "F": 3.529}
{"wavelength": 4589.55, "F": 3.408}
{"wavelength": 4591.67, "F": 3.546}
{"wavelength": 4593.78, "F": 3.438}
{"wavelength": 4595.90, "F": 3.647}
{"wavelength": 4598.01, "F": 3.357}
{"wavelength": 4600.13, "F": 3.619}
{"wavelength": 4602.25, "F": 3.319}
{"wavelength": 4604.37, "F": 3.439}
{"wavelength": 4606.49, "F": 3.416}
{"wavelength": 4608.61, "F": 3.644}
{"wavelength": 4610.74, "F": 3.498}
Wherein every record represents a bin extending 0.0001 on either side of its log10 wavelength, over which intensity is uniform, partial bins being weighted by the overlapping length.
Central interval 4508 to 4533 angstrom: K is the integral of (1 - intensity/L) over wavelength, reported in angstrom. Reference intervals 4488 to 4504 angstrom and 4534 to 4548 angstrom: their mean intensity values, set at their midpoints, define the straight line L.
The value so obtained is 0.5 angstrom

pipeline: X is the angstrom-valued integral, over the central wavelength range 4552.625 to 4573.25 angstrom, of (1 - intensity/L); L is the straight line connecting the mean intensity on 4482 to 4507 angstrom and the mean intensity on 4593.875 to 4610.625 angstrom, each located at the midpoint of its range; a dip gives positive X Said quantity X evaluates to 0.1 angstrom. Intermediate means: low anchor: 3.56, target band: 3.5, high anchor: 3.49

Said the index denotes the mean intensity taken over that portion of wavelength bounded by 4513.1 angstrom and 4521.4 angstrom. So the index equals 3.57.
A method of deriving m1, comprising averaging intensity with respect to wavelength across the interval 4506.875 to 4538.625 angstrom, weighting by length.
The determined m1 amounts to 3.51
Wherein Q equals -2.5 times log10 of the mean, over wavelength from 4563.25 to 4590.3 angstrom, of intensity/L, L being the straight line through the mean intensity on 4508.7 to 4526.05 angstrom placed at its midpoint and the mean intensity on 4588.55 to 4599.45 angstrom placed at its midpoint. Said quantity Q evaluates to 0.010 mag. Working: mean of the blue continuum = 3.53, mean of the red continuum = 3.48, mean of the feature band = 3.46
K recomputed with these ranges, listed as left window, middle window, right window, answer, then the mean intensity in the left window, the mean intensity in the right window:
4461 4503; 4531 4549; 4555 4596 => -0.3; 3.54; 3.49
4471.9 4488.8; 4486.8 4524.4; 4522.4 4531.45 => -0.6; 3.54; 3.44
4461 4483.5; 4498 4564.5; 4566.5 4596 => -0.6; 3.53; 3.47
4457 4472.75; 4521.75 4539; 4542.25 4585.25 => 0.1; 3.52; 3.5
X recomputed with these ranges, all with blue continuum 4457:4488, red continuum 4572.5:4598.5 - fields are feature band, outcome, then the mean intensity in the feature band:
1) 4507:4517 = -0.10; 3.54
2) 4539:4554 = -0.22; 3.54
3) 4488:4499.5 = -0.12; 3.55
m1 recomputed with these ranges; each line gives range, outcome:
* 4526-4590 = 3.5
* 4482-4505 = 3.57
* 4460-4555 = 3.53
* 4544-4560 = 3.54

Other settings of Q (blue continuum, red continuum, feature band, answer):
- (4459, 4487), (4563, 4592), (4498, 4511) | -0.01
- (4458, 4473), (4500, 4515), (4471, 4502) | -0.01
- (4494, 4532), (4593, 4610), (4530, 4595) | 0.00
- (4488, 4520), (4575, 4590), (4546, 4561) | -0.01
